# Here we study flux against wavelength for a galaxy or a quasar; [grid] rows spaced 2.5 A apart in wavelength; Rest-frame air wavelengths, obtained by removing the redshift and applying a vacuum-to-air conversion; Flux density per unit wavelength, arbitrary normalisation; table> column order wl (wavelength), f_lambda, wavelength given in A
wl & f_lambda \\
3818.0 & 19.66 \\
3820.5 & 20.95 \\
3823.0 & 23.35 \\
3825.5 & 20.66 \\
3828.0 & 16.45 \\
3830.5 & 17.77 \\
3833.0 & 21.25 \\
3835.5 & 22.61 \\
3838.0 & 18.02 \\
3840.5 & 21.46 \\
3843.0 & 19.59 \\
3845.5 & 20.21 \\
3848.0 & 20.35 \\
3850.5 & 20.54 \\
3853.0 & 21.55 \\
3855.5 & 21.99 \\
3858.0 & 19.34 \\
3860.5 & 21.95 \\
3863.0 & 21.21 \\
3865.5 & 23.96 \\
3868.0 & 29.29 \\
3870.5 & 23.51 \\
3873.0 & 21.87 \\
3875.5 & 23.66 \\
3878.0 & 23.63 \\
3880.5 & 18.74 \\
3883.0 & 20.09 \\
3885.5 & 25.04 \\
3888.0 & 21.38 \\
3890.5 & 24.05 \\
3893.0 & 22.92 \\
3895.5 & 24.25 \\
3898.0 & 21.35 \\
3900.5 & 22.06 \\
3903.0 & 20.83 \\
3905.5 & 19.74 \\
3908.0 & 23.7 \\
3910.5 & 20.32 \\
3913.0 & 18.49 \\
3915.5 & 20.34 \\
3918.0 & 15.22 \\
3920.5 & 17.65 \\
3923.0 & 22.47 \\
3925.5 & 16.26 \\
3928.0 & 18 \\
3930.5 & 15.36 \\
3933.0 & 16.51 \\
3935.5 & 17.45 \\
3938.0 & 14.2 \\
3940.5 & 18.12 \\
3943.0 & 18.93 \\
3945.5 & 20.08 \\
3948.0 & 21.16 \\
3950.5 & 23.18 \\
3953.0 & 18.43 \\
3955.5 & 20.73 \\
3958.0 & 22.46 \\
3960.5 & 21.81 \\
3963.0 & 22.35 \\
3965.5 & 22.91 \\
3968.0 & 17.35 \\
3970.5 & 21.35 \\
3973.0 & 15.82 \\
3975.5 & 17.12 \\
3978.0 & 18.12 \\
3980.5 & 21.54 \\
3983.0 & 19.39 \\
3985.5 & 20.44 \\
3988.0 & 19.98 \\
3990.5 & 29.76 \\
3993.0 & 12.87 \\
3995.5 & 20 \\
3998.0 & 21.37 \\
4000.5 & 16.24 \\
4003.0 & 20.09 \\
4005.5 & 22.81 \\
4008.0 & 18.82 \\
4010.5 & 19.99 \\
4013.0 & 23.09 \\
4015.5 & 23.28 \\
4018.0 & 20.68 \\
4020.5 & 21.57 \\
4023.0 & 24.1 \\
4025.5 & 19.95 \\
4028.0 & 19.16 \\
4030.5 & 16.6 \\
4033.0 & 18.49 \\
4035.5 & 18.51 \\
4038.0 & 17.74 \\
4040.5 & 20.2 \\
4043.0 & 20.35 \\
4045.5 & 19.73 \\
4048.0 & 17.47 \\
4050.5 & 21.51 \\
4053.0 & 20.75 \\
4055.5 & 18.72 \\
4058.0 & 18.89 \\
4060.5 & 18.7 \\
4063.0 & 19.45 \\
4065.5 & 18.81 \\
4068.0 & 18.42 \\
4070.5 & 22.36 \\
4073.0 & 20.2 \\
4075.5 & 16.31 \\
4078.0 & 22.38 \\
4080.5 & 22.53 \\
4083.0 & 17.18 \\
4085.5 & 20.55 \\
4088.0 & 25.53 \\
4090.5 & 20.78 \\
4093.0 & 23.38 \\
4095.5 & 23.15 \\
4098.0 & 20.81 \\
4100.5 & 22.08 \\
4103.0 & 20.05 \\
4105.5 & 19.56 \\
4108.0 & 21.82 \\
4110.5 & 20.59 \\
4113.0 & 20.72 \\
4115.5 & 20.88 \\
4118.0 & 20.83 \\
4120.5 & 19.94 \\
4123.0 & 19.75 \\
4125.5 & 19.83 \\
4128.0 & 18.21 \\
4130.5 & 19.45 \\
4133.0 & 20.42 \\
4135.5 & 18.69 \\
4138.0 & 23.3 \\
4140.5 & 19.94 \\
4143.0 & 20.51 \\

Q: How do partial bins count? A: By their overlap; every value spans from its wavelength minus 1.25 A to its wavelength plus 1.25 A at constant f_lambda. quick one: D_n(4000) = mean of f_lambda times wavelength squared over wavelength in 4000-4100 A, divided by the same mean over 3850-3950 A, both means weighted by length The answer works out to 1.06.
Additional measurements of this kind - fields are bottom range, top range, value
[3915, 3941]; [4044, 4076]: 1.20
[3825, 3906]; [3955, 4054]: 1.00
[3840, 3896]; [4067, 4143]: 1.05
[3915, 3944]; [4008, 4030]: 1.27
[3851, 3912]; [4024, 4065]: 0.93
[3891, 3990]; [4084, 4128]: 1.16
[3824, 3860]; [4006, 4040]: 1.10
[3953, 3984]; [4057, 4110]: 1.09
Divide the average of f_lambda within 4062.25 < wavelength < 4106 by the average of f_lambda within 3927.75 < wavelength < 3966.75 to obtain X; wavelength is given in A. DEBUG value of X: 1.07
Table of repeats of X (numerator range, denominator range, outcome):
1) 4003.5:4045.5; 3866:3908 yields 0.89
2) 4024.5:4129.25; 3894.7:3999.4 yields 1.02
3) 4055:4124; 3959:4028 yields 1.00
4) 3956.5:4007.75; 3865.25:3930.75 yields 0.95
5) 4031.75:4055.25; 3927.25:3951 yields 1.07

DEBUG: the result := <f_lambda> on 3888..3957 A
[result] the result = 19.7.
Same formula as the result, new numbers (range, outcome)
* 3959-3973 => 20.7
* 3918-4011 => 19.4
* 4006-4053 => 20.1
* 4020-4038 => 19.6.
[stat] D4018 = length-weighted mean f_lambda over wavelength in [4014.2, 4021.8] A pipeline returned 21.9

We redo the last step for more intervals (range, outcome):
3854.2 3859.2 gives 20.7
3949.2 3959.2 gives 21.2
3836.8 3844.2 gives 19.7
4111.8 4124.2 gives 20.4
